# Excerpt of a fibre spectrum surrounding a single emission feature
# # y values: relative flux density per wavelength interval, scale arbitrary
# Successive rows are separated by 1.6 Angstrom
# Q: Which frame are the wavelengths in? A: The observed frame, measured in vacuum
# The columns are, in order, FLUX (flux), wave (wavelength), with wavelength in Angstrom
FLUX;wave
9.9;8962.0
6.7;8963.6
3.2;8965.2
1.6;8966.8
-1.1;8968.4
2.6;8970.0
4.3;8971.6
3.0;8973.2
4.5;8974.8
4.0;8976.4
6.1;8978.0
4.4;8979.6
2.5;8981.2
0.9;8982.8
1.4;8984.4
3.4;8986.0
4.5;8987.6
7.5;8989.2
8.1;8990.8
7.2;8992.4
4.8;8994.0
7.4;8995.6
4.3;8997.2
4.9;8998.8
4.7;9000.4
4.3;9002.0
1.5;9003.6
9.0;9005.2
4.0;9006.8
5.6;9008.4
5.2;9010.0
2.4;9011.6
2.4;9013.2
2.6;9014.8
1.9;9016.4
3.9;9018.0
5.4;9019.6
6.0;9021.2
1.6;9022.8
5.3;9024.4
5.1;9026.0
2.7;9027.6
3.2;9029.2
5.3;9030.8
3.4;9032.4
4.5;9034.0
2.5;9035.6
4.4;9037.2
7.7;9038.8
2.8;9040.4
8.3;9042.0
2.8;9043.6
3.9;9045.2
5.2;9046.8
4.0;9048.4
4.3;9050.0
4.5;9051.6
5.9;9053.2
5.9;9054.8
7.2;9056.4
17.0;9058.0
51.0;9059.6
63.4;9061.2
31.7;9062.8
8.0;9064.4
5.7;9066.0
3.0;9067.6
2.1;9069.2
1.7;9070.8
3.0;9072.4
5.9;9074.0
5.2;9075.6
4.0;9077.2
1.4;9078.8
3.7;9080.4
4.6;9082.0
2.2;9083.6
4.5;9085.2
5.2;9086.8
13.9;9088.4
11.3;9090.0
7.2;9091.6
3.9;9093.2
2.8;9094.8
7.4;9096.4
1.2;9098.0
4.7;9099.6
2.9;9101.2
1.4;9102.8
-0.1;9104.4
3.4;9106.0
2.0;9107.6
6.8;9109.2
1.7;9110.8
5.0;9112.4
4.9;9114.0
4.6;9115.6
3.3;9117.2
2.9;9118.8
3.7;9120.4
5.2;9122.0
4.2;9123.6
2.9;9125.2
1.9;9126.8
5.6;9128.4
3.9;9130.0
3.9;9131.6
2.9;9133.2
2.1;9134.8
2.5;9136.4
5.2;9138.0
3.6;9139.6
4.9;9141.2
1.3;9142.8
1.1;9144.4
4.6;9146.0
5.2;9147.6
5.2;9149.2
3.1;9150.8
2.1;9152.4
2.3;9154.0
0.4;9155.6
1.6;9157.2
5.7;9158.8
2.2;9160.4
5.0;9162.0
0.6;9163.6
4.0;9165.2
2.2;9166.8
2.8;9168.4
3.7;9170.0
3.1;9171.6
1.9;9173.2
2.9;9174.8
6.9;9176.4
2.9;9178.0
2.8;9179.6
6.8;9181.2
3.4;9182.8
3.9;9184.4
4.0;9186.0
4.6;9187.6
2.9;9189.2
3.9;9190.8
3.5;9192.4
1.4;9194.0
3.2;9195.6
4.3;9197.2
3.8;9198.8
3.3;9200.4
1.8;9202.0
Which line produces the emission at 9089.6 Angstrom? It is [N II]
